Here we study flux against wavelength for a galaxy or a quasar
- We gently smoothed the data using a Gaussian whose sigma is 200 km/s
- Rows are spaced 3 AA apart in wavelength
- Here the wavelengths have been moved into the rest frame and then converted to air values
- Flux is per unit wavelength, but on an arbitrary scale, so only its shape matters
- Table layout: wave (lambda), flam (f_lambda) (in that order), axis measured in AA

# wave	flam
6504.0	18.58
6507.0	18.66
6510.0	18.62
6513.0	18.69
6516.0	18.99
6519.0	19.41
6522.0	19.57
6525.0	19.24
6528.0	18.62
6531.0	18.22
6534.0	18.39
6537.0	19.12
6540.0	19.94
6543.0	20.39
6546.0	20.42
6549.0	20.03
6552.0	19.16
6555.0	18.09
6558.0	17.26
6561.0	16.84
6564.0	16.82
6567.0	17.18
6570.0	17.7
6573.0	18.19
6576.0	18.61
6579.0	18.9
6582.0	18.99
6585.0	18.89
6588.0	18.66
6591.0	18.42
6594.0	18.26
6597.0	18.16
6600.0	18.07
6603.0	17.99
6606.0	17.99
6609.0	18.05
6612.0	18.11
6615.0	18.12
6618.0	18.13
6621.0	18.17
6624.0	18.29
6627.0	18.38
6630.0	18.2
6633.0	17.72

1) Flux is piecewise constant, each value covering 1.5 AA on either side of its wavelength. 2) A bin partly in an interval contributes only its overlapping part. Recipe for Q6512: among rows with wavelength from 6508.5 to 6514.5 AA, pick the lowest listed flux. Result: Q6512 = 18.62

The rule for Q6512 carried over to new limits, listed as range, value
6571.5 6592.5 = 18.19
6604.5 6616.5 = 17.99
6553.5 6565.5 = 16.82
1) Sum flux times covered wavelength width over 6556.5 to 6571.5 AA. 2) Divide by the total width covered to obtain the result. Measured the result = 17.2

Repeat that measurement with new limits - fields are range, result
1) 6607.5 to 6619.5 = 18.1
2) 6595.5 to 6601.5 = 18.1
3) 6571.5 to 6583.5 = 18.7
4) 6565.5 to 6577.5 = 17.9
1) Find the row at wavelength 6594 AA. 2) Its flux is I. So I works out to 18.26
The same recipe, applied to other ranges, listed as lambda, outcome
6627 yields 18.38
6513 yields 18.69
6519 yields 19.41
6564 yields 16.82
